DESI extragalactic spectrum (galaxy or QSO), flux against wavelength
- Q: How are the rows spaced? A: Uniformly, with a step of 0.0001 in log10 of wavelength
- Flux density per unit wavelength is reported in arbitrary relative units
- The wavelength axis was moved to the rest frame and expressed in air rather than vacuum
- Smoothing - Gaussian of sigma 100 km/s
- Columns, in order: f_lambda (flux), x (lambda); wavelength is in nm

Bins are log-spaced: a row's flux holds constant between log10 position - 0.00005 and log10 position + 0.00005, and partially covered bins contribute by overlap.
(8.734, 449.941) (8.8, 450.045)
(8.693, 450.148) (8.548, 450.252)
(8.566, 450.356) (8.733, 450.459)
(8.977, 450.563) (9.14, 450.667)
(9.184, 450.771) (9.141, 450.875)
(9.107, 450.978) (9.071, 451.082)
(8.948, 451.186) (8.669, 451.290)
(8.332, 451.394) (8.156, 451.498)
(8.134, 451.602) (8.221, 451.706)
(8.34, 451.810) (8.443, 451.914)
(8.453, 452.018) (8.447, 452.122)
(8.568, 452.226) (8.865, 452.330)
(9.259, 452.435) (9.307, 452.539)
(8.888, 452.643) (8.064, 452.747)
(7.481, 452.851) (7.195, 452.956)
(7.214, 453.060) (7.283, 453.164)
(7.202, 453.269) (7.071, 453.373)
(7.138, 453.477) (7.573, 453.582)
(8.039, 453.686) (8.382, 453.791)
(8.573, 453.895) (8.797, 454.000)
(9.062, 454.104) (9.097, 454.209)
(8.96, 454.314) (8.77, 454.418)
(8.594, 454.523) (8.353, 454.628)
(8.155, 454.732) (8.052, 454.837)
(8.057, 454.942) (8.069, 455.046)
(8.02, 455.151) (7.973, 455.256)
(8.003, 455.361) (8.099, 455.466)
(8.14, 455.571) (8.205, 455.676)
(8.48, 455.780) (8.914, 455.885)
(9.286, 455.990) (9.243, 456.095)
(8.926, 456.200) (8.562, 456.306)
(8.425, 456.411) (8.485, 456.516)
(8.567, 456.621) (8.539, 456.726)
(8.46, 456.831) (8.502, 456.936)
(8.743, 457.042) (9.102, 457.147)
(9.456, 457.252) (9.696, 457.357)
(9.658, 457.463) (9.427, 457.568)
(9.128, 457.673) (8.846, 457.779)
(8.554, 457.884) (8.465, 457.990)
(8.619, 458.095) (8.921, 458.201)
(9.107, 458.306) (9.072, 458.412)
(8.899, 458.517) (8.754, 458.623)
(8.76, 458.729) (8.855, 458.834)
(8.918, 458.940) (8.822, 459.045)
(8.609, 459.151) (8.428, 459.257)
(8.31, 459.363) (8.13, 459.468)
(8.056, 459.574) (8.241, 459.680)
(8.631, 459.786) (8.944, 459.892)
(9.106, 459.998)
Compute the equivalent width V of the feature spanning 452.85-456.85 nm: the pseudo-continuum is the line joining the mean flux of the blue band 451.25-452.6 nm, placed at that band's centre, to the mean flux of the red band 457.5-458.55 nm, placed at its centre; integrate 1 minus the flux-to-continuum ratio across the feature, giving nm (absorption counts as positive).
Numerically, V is 0.22 nm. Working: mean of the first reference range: 8.55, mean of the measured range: 8.25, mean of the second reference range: 8.92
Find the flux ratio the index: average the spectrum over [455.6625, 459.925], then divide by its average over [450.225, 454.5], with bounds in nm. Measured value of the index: 1.0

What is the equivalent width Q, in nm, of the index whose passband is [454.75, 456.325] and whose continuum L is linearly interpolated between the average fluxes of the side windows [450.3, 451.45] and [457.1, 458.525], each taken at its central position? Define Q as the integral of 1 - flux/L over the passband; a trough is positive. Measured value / 0.11 nm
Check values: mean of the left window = 8.89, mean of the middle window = 8.39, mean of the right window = 9.08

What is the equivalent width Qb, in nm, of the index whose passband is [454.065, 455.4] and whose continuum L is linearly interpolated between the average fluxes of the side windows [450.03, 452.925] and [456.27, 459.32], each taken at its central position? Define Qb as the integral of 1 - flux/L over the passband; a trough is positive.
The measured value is 0.05 nm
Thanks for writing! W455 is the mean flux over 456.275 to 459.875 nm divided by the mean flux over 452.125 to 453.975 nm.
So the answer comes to 1.09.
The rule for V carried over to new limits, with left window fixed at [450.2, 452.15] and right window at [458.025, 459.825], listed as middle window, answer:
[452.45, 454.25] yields 0.13 nm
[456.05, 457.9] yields -0.05 nm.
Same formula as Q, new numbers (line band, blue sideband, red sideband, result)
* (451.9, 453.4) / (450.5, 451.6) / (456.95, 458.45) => 0.13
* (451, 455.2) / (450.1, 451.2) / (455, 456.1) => 0.17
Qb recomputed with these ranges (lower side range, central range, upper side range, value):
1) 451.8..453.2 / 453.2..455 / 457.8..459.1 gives 0.045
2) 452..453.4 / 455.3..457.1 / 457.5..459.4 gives -0.005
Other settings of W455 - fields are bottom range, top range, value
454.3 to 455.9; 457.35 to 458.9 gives 1.08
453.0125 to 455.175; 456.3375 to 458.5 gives 1.09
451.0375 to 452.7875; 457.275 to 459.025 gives 1.05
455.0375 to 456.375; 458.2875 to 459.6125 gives 1.02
